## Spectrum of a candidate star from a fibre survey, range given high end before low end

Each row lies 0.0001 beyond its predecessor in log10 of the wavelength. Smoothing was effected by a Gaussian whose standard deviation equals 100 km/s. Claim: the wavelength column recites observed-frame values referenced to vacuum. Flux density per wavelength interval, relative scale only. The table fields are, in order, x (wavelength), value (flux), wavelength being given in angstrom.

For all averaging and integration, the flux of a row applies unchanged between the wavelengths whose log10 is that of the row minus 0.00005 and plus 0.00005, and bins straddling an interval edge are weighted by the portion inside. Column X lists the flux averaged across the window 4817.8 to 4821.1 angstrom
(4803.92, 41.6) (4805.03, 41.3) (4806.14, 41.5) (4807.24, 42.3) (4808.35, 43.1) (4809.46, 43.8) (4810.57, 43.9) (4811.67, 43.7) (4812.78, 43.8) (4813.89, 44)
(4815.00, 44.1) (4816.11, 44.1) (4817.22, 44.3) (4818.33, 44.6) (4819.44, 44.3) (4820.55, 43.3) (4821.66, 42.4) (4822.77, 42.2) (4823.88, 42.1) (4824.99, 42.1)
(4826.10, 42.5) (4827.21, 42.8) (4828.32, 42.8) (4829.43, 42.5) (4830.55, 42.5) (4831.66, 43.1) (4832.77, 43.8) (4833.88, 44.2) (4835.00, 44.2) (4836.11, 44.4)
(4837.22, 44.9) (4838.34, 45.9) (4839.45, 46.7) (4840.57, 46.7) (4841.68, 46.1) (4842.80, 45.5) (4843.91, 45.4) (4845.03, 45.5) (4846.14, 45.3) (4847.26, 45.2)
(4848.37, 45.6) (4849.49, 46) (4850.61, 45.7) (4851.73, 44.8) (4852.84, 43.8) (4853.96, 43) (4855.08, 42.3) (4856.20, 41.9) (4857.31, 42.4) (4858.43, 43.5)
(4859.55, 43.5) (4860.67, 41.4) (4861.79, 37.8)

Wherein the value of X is 44.1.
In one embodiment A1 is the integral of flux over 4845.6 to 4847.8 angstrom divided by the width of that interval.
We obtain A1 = 45.2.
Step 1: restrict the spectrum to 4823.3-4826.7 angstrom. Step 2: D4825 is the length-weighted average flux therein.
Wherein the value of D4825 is 42.3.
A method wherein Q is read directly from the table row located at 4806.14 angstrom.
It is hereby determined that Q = 41.5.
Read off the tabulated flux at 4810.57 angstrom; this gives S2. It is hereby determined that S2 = 43.9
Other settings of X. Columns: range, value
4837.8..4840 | 46.4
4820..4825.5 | 42.4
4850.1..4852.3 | 45.3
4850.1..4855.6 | 43.9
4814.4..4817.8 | 44.1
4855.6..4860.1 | 42.9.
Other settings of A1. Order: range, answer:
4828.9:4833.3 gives 42.9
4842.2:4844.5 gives 45.4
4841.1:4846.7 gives 45.6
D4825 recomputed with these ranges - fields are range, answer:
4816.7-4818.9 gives 44.4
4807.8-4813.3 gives 43.7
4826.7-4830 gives 42.6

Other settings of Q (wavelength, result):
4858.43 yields 43.5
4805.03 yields 41.3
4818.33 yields 44.6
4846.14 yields 45.3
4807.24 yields 42.3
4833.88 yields 44.2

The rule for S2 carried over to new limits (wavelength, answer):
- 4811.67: 43.7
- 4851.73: 44.8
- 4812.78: 43.8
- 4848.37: 45.6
